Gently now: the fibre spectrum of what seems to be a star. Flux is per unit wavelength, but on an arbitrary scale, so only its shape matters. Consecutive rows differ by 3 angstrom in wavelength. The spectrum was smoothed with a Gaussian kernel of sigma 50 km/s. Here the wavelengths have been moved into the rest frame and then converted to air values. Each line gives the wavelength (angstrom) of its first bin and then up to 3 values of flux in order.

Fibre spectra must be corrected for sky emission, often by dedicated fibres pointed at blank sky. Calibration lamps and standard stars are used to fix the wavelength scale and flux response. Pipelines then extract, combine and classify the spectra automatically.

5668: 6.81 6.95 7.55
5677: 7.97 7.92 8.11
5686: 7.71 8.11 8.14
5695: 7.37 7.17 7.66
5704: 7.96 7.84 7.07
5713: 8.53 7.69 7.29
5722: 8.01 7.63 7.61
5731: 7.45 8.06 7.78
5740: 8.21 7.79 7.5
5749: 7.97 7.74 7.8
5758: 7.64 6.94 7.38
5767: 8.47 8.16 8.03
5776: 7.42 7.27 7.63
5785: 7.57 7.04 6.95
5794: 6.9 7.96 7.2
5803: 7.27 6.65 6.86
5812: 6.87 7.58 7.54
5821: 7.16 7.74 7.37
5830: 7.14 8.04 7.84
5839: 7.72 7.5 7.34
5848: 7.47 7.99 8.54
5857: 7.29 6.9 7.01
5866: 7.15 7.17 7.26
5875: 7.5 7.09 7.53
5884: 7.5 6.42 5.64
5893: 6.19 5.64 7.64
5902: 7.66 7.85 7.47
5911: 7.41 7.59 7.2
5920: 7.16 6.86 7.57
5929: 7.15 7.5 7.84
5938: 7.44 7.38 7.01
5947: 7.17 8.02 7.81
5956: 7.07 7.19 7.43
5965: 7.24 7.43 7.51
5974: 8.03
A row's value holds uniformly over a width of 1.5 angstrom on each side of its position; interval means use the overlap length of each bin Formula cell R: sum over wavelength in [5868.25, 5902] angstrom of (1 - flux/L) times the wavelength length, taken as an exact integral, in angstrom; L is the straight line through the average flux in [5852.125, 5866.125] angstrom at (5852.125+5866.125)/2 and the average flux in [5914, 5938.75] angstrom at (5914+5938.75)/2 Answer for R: 2.2 angstrom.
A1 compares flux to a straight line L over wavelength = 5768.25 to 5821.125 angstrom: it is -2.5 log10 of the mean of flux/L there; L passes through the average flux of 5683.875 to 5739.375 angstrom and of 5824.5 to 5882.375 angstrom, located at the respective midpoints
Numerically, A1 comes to 0.03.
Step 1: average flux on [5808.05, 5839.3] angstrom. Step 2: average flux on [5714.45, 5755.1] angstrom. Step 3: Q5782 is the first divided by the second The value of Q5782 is 1.0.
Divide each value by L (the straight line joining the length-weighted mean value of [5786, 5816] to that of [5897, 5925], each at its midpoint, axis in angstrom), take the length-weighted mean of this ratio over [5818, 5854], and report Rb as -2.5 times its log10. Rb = -0.06 mag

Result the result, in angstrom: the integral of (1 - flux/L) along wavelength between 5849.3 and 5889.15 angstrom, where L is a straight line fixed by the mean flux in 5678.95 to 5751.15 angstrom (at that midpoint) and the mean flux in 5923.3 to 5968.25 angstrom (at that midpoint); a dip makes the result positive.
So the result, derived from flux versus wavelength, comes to 1.2 angstrom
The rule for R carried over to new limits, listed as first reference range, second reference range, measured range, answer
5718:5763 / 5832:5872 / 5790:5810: 1.26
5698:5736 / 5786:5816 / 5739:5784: -1.95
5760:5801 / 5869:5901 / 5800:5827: 0.31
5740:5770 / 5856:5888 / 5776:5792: 0.60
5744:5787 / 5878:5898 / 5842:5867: -2.20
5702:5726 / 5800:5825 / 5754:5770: -0.44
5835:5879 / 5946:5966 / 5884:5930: 2.45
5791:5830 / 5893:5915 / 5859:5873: 0.27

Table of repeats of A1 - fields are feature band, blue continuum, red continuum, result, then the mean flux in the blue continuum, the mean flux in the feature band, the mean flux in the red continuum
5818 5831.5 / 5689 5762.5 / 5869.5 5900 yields -0.031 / 7.71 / 7.37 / 6.84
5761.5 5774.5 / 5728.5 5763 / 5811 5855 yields -0.035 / 7.71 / 7.93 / 7.59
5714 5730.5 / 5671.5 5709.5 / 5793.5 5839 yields -0.001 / 7.75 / 7.66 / 7.36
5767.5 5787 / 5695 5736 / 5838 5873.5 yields -0.018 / 7.68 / 7.7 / 7.44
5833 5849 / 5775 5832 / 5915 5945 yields -0.048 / 7.27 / 7.62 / 7.32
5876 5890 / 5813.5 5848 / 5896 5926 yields 0.064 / 7.54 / 6.99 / 7.34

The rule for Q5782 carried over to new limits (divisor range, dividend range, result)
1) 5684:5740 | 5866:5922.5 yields 0.92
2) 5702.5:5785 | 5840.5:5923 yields 0.93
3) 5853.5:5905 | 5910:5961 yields 1.04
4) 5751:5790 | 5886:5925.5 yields 0.92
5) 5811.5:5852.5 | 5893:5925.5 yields 0.96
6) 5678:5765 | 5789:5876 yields 0.95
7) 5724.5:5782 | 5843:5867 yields 0.97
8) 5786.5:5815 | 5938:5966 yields 1.04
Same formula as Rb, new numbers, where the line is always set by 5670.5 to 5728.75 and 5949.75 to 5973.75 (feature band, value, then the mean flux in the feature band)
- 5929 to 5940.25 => -0.004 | 7.52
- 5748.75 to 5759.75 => -0.010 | 7.75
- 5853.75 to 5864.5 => 0.038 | 7.31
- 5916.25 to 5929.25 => 0.046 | 7.19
